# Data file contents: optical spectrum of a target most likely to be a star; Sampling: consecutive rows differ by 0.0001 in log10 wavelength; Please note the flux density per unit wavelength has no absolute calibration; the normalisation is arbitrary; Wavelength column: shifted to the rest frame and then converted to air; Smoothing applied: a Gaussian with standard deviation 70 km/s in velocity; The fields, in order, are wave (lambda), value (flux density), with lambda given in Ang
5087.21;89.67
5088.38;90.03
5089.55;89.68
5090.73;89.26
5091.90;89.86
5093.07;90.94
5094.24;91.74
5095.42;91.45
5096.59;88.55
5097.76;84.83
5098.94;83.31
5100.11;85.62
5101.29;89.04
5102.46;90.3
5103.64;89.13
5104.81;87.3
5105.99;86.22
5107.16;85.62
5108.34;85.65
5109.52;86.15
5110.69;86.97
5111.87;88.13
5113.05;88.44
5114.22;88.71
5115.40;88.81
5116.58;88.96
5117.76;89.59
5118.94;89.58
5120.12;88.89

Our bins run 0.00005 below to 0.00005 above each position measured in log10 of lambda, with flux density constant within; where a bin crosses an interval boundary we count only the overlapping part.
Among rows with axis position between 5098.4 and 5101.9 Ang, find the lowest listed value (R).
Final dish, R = 83.31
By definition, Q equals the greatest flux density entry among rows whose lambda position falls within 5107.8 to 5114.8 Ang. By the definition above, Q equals 88.71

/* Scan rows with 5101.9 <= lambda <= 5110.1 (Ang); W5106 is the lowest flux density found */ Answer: 85.62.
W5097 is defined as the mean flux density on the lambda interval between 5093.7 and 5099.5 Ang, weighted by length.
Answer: 87.9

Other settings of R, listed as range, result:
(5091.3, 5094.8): 89.86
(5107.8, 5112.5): 85.65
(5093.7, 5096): 91.45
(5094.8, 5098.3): 84.83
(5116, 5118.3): 88.96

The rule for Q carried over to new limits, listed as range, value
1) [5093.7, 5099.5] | 91.74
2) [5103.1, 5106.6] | 89.13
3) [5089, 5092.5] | 89.86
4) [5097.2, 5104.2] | 90.3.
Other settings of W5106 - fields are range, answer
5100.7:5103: 89.04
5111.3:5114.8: 88.13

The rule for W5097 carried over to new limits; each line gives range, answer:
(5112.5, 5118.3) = 88.9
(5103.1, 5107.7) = 87.2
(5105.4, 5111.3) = 86.1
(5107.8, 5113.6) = 87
